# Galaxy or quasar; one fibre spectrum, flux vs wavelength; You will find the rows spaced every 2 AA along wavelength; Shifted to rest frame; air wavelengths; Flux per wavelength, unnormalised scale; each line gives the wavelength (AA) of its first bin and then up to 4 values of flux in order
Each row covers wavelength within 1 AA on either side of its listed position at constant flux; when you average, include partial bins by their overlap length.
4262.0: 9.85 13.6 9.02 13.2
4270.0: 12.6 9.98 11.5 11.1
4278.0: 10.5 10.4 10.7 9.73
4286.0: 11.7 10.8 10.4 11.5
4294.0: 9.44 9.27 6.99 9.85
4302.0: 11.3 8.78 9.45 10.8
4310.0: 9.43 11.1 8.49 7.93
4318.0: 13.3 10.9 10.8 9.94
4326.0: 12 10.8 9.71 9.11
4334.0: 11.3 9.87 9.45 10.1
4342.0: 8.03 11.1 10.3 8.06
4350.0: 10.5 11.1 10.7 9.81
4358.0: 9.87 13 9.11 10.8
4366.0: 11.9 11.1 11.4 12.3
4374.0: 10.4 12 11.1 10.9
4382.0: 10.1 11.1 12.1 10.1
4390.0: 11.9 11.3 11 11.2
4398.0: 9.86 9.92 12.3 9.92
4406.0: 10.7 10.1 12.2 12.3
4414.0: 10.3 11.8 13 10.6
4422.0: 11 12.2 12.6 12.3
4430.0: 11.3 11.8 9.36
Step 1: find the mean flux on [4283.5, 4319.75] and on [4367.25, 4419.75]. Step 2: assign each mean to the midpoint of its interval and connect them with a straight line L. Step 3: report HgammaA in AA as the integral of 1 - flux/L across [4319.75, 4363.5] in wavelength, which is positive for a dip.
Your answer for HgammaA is 1.1 AA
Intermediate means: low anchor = 10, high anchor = 11.2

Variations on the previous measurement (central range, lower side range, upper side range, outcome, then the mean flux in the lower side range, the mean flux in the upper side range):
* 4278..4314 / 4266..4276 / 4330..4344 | 2.5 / 11.5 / 9.75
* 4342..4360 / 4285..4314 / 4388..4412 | 0.5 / 10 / 11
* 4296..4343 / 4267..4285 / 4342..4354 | 2.3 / 11.1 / 10.1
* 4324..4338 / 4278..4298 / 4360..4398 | 0.4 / 10.3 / 11.1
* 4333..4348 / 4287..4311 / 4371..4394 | 0.9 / 9.83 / 11.2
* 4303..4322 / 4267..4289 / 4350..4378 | 1.7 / 11.1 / 11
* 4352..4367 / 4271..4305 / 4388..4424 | 0.0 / 10.2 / 11.1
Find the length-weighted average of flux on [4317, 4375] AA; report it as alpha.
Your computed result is 10.6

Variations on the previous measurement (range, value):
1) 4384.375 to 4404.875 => 11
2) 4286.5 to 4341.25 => 10.1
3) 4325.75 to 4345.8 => 10.1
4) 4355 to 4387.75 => 11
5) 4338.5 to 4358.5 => 9.95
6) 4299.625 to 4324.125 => 10.2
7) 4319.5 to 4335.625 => 10.5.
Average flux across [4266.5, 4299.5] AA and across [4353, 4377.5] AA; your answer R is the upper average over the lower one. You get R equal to 1.04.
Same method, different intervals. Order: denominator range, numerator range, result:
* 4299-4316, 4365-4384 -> 1.15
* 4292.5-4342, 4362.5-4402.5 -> 1.11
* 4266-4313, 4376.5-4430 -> 1.08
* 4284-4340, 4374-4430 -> 1.11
